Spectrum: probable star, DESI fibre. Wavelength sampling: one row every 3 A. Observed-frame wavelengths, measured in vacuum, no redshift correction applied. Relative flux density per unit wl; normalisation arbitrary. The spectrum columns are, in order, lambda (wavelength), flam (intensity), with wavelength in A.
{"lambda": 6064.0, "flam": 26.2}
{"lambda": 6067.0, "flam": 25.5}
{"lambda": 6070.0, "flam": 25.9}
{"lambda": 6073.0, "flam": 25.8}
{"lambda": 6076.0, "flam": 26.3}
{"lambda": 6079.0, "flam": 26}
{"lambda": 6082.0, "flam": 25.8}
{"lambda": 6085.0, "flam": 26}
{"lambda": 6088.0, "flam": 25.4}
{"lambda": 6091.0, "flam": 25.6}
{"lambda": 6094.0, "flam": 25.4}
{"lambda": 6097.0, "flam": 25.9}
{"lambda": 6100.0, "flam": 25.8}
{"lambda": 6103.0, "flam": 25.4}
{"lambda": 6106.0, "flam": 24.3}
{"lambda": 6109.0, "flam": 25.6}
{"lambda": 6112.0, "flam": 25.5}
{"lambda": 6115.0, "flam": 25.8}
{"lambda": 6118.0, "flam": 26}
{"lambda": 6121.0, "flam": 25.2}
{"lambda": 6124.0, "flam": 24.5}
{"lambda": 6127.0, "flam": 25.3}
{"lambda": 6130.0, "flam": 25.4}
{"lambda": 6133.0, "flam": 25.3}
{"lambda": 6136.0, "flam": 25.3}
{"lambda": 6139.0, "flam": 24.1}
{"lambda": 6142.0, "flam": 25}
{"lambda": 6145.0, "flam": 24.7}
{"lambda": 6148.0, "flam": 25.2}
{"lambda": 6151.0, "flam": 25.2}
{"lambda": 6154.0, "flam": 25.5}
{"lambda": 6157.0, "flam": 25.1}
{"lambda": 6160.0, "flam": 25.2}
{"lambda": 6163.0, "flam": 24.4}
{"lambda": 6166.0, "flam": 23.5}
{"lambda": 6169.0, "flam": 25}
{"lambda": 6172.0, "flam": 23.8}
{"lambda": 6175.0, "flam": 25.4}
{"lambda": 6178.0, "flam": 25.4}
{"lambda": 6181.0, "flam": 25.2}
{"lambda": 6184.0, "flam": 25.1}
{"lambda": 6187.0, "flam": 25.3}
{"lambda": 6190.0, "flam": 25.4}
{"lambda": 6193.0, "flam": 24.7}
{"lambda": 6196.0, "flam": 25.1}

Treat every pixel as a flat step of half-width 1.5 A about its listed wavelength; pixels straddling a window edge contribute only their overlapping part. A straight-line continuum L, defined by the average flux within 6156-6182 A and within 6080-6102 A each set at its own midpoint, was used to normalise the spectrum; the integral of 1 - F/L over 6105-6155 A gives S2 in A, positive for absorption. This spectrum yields 0.1 A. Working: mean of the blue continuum 25.7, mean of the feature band 25.2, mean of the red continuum 24.8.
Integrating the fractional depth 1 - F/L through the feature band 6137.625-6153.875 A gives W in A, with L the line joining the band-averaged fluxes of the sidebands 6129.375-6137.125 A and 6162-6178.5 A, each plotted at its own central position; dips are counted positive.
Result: 0.10 A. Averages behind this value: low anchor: 25.3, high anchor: 24.5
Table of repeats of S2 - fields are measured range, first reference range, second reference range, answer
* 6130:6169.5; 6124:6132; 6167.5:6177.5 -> 0.15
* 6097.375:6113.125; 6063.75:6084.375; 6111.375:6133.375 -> 0.13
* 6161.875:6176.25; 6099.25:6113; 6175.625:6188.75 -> 0.49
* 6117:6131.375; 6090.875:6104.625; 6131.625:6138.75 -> -0.01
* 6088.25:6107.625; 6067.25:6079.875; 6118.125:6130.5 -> 0.14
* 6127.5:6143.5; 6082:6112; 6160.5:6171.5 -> -0.12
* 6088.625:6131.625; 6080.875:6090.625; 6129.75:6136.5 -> 0.18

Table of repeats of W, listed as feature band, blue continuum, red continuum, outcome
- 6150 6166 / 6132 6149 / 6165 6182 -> -0.07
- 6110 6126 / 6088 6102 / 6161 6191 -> 0.01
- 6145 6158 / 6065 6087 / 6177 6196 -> 0.11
